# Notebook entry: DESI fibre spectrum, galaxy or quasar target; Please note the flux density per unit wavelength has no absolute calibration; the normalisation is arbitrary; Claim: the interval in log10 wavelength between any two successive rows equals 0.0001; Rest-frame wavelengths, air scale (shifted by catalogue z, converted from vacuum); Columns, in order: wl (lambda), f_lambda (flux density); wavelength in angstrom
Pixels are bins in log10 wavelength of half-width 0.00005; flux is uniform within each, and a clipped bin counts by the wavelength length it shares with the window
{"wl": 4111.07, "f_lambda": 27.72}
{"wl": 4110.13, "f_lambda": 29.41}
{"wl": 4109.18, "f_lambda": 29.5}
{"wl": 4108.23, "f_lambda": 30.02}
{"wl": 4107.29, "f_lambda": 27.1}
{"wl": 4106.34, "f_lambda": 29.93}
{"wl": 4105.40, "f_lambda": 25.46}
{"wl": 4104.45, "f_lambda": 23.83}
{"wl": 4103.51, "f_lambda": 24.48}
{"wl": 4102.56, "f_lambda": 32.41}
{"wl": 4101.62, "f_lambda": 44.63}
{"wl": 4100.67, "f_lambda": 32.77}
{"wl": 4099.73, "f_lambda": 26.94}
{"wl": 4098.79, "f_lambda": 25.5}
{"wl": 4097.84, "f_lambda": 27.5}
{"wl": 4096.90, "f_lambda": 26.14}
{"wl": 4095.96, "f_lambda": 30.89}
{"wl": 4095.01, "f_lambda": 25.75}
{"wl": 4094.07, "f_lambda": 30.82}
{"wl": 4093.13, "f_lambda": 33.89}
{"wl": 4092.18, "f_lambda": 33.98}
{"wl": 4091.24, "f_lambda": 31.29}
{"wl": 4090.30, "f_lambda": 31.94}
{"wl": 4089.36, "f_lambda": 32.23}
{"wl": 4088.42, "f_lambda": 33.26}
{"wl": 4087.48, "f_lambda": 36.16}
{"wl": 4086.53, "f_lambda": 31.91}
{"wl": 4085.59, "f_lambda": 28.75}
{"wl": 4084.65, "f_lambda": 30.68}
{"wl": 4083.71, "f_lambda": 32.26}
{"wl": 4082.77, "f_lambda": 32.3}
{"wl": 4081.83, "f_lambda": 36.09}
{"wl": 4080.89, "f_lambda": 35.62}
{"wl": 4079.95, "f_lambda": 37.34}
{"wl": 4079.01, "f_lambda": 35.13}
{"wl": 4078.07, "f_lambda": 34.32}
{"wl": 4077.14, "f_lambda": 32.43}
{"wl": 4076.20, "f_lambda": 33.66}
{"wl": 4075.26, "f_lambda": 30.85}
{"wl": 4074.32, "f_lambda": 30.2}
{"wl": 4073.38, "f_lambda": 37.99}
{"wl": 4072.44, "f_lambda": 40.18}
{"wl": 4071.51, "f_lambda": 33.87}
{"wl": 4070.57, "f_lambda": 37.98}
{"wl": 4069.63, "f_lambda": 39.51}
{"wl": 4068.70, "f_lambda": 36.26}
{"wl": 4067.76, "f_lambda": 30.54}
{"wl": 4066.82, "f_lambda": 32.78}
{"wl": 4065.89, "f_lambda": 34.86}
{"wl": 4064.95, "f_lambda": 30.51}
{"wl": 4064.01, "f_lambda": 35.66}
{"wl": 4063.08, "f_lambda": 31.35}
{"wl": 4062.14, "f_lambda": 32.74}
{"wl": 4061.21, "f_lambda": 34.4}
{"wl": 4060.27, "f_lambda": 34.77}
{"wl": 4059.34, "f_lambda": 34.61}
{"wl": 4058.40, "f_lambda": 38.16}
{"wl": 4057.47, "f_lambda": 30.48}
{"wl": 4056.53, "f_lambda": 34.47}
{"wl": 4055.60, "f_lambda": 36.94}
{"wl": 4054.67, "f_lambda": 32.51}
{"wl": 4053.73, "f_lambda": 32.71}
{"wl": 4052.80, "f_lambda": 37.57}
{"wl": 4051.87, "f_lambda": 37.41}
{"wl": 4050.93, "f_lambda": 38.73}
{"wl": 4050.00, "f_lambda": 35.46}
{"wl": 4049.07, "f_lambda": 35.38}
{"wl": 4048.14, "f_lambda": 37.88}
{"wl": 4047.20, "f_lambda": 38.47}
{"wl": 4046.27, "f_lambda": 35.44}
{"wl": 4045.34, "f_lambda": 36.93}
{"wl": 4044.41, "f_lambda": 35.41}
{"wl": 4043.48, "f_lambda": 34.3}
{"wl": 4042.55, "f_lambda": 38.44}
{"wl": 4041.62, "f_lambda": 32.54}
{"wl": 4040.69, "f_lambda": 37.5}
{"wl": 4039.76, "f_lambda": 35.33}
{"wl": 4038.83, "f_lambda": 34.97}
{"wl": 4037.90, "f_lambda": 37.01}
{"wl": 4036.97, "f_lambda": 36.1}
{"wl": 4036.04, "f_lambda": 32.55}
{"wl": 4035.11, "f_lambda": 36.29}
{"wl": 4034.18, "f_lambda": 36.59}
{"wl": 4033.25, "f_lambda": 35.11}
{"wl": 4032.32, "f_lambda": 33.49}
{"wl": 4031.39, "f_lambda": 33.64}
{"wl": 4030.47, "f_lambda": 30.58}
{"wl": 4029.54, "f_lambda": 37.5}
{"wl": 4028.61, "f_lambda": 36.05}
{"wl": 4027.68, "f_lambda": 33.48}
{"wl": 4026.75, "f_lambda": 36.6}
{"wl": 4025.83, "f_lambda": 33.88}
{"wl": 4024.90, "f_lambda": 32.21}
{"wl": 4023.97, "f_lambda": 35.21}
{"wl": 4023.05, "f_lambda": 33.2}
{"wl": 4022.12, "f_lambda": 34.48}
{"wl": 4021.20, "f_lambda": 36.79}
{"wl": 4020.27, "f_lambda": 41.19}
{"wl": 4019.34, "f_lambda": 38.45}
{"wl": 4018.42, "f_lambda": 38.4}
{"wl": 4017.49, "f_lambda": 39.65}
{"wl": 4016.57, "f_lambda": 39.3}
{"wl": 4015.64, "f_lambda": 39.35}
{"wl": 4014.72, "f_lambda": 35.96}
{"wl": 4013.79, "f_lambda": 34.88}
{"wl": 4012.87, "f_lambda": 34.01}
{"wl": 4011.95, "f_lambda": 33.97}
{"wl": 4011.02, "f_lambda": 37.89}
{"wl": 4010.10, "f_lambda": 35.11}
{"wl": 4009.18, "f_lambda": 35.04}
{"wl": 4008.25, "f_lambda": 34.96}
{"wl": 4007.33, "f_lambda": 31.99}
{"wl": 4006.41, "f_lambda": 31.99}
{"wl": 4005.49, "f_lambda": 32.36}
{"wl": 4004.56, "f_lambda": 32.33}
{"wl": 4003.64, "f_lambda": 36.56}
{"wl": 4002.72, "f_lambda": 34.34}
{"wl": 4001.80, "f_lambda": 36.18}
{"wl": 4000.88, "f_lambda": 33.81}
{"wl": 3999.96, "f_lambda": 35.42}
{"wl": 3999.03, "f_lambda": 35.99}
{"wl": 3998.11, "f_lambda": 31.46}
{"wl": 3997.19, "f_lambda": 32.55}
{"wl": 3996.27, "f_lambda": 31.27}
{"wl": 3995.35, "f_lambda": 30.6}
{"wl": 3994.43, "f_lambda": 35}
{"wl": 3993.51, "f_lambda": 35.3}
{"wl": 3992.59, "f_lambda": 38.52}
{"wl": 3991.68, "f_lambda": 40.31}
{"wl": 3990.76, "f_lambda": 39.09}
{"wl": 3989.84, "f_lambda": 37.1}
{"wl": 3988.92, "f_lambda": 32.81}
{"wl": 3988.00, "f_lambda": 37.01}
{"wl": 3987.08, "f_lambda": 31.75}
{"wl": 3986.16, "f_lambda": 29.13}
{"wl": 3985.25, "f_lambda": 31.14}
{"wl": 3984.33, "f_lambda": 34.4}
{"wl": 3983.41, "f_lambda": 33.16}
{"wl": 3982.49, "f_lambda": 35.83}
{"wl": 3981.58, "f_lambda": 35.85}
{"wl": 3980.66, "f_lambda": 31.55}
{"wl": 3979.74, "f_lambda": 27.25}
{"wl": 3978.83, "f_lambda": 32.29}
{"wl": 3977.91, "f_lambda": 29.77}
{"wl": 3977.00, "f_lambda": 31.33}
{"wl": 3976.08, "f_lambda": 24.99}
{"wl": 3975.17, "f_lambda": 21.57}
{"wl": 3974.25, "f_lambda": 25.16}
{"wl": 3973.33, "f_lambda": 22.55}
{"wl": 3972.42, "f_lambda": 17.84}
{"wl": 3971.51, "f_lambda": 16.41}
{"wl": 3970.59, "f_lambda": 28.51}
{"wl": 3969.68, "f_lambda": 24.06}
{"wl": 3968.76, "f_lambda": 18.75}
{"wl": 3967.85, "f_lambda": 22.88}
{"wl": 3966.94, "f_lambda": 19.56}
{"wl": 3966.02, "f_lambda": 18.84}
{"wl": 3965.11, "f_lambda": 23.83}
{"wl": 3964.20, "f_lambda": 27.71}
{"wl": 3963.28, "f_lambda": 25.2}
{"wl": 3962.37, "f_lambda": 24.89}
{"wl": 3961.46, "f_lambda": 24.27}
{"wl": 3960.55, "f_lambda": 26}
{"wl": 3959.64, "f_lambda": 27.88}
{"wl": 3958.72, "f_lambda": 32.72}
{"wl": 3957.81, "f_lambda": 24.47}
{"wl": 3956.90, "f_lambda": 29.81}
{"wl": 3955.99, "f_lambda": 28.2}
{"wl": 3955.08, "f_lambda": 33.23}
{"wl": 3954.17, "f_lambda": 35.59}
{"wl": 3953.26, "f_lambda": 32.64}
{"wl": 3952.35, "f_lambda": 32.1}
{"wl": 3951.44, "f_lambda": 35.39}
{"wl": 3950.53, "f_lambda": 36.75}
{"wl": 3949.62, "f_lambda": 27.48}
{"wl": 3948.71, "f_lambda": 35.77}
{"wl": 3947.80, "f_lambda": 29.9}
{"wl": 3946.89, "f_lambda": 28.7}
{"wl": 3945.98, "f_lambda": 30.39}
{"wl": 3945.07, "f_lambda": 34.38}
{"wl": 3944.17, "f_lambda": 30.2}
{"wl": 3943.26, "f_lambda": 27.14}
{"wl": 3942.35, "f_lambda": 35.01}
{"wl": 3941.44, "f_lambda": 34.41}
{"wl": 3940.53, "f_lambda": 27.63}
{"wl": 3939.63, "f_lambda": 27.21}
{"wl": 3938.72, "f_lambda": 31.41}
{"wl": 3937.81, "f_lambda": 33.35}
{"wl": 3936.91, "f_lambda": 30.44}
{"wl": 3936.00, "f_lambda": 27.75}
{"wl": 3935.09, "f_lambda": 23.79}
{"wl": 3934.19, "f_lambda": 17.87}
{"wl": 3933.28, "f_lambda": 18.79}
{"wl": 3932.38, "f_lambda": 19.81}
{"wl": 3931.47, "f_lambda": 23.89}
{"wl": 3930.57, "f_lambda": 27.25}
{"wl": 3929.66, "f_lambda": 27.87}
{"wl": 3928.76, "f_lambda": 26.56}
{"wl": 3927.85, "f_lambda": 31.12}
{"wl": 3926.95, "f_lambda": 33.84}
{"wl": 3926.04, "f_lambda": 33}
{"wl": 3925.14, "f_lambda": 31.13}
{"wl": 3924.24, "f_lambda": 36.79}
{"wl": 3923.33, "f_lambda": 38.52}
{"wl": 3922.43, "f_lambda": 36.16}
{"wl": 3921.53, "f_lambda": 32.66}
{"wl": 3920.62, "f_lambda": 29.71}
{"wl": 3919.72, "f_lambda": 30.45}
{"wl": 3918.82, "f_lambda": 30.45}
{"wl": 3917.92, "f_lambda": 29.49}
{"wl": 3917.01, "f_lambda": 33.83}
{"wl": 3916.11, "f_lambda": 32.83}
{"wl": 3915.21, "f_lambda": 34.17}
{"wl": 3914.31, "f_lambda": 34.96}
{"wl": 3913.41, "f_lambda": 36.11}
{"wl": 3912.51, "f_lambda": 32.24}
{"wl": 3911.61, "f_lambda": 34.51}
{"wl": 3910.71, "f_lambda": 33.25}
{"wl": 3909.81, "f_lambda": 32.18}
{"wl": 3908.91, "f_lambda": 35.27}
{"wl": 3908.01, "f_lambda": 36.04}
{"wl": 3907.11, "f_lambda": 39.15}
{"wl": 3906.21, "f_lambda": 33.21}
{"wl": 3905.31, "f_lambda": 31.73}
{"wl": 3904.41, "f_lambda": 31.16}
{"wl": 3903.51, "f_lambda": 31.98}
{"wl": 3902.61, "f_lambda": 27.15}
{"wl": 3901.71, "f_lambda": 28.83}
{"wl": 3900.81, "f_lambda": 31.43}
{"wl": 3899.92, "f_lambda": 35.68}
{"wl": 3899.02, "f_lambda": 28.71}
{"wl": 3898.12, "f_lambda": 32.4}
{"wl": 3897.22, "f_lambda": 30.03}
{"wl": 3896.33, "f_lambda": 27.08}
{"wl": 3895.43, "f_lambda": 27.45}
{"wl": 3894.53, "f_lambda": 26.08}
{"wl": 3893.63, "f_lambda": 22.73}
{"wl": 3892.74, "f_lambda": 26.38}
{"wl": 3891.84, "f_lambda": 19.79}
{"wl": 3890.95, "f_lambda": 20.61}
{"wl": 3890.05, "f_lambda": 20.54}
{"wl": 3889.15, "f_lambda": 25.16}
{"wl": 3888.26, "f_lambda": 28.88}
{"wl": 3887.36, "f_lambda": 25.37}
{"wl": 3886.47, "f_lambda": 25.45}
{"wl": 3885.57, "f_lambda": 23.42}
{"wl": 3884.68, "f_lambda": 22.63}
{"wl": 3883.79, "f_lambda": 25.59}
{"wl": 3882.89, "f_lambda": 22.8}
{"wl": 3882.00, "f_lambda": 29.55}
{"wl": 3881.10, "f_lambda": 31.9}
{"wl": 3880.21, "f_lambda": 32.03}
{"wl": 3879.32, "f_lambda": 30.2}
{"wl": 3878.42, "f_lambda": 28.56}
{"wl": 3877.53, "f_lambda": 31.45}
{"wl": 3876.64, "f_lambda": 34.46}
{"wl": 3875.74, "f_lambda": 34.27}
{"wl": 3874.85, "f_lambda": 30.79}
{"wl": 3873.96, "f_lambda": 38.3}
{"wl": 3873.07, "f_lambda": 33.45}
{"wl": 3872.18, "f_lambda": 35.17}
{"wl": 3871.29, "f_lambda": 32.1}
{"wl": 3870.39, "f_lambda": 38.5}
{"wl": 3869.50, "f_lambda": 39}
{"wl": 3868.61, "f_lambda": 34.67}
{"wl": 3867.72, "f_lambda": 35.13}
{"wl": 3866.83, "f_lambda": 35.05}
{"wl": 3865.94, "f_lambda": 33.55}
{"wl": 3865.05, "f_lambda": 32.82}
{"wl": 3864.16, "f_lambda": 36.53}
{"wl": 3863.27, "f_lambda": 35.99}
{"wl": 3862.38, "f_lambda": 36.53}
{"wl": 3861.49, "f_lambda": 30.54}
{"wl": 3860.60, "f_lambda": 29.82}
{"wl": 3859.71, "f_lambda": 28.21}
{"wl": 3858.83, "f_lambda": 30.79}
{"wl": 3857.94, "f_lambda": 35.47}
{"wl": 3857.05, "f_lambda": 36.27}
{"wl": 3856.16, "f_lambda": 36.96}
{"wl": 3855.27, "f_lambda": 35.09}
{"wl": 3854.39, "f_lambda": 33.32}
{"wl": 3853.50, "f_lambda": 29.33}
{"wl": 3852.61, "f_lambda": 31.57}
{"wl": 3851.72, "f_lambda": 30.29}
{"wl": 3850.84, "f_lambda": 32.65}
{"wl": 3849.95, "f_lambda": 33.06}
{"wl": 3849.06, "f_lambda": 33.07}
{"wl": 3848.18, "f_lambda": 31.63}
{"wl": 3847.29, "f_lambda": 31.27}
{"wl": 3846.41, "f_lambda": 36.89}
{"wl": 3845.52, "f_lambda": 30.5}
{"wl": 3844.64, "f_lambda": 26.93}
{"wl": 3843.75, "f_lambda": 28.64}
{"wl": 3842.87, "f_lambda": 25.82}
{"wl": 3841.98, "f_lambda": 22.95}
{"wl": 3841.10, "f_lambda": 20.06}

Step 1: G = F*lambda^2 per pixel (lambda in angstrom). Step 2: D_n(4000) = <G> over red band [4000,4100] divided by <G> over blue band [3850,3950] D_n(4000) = 1.2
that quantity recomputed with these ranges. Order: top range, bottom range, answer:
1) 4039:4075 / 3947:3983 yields 1.33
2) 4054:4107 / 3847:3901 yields 1.18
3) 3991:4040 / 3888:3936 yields 1.24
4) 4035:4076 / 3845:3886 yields 1.19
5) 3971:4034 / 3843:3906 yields 1.16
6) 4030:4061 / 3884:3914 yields 1.30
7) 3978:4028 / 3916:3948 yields 1.21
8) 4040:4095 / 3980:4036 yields 1.01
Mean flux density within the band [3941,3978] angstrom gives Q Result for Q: 27.7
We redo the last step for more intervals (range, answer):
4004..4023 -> 35.8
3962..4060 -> 33.1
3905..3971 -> 29.9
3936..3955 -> 31.7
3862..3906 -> 30.2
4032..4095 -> 34.5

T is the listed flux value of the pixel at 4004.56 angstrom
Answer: 32.33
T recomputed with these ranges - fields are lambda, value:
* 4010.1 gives 35.11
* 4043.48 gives 34.3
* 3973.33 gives 22.55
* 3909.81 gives 32.18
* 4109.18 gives 29.5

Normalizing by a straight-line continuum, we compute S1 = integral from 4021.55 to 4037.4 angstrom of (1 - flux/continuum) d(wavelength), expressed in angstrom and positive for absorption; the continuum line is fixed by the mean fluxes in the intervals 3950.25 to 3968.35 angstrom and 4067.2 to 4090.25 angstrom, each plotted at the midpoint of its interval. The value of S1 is -1.5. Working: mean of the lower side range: 28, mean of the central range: 34.5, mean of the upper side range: 34.1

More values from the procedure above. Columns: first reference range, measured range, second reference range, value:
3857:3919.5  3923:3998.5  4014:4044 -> 9.1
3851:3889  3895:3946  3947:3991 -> -0.9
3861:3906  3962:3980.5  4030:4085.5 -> 4.7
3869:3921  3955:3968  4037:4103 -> 2.4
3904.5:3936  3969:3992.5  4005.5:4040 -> 2.5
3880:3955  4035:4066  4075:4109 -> -4.2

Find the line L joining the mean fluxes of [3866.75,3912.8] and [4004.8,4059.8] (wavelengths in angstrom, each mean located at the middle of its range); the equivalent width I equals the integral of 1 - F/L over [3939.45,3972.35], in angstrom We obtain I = 4.6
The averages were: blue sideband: 30.3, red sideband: 35.5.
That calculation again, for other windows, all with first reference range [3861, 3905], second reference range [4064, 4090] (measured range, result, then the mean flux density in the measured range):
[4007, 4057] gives -4.0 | 35.7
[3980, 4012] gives -1.9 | 34.3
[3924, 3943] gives 1.7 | 28.4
